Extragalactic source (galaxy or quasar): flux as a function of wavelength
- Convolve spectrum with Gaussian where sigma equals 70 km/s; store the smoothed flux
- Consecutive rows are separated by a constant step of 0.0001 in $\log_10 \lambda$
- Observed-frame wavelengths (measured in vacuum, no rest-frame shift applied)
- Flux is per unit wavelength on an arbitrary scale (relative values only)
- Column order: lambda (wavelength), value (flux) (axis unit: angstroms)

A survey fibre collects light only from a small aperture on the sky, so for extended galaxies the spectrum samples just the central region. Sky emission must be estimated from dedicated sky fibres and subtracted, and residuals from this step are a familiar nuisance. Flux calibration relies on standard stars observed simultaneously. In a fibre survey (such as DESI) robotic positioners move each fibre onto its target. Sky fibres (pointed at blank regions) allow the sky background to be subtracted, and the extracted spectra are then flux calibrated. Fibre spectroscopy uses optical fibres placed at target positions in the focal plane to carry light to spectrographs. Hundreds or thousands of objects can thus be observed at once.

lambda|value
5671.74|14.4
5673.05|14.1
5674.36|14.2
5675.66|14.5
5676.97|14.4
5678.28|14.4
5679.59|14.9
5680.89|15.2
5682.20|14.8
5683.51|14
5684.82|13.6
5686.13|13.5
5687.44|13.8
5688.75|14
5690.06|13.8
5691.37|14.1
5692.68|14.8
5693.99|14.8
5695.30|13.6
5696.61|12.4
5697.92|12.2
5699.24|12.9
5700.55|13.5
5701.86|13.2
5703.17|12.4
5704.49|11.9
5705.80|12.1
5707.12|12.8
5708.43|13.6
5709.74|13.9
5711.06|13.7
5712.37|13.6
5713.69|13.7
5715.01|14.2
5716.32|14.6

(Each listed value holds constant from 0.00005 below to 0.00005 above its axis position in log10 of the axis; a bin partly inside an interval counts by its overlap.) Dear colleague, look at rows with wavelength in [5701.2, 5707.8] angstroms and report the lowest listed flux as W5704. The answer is 11.9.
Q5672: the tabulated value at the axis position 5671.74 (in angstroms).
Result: 14.4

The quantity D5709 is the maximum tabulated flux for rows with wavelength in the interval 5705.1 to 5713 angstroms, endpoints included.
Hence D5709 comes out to 13.9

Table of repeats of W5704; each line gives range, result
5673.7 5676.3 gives 14.2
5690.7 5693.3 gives 14.1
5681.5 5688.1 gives 13.5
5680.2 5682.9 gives 14.8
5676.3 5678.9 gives 14.4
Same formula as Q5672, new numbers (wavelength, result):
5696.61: 12.4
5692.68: 14.8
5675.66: 14.5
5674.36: 14.2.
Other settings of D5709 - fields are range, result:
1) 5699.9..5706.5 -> 13.5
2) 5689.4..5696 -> 14.8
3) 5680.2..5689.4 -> 15.2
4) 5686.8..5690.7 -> 14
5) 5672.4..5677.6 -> 14.5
